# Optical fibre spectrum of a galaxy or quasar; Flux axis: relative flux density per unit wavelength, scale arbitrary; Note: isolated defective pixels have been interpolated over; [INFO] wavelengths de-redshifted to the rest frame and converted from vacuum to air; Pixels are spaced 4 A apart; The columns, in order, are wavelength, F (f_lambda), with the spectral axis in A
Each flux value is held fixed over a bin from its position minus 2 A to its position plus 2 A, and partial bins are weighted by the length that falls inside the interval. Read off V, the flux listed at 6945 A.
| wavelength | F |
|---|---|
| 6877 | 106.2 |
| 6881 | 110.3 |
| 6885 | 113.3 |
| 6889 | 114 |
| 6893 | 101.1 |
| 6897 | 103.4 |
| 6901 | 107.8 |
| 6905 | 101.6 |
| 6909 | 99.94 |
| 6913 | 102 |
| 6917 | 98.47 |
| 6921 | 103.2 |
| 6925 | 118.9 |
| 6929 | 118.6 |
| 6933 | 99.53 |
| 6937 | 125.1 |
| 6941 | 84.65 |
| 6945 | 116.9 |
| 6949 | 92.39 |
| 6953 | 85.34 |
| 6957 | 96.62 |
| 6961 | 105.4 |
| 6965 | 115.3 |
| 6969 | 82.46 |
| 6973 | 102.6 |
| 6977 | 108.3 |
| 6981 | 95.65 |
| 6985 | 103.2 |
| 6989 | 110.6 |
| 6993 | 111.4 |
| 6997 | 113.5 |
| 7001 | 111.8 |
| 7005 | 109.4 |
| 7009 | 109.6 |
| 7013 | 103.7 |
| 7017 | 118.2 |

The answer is 116.9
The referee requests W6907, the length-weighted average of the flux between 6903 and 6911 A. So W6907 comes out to 101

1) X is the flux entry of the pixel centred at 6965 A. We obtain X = 115.3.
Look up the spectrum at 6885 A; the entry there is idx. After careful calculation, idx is 113.3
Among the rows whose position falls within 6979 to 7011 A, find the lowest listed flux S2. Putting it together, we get 95.65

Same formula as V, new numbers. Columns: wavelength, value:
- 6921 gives 103.2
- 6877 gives 106.2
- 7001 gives 111.8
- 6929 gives 118.6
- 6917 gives 98.47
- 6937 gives 125.1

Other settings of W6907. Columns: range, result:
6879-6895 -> 110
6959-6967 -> 110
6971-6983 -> 102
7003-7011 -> 110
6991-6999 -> 112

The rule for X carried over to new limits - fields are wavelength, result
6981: 95.65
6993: 111.4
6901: 107.8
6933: 99.53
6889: 114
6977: 108.3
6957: 96.62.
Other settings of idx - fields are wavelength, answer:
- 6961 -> 105.4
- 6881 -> 110.3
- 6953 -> 85.34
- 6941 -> 84.65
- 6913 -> 102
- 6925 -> 118.9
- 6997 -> 113.5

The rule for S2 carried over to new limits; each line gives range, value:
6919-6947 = 84.65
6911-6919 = 98.47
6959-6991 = 82.46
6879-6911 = 99.94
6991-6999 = 111.4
